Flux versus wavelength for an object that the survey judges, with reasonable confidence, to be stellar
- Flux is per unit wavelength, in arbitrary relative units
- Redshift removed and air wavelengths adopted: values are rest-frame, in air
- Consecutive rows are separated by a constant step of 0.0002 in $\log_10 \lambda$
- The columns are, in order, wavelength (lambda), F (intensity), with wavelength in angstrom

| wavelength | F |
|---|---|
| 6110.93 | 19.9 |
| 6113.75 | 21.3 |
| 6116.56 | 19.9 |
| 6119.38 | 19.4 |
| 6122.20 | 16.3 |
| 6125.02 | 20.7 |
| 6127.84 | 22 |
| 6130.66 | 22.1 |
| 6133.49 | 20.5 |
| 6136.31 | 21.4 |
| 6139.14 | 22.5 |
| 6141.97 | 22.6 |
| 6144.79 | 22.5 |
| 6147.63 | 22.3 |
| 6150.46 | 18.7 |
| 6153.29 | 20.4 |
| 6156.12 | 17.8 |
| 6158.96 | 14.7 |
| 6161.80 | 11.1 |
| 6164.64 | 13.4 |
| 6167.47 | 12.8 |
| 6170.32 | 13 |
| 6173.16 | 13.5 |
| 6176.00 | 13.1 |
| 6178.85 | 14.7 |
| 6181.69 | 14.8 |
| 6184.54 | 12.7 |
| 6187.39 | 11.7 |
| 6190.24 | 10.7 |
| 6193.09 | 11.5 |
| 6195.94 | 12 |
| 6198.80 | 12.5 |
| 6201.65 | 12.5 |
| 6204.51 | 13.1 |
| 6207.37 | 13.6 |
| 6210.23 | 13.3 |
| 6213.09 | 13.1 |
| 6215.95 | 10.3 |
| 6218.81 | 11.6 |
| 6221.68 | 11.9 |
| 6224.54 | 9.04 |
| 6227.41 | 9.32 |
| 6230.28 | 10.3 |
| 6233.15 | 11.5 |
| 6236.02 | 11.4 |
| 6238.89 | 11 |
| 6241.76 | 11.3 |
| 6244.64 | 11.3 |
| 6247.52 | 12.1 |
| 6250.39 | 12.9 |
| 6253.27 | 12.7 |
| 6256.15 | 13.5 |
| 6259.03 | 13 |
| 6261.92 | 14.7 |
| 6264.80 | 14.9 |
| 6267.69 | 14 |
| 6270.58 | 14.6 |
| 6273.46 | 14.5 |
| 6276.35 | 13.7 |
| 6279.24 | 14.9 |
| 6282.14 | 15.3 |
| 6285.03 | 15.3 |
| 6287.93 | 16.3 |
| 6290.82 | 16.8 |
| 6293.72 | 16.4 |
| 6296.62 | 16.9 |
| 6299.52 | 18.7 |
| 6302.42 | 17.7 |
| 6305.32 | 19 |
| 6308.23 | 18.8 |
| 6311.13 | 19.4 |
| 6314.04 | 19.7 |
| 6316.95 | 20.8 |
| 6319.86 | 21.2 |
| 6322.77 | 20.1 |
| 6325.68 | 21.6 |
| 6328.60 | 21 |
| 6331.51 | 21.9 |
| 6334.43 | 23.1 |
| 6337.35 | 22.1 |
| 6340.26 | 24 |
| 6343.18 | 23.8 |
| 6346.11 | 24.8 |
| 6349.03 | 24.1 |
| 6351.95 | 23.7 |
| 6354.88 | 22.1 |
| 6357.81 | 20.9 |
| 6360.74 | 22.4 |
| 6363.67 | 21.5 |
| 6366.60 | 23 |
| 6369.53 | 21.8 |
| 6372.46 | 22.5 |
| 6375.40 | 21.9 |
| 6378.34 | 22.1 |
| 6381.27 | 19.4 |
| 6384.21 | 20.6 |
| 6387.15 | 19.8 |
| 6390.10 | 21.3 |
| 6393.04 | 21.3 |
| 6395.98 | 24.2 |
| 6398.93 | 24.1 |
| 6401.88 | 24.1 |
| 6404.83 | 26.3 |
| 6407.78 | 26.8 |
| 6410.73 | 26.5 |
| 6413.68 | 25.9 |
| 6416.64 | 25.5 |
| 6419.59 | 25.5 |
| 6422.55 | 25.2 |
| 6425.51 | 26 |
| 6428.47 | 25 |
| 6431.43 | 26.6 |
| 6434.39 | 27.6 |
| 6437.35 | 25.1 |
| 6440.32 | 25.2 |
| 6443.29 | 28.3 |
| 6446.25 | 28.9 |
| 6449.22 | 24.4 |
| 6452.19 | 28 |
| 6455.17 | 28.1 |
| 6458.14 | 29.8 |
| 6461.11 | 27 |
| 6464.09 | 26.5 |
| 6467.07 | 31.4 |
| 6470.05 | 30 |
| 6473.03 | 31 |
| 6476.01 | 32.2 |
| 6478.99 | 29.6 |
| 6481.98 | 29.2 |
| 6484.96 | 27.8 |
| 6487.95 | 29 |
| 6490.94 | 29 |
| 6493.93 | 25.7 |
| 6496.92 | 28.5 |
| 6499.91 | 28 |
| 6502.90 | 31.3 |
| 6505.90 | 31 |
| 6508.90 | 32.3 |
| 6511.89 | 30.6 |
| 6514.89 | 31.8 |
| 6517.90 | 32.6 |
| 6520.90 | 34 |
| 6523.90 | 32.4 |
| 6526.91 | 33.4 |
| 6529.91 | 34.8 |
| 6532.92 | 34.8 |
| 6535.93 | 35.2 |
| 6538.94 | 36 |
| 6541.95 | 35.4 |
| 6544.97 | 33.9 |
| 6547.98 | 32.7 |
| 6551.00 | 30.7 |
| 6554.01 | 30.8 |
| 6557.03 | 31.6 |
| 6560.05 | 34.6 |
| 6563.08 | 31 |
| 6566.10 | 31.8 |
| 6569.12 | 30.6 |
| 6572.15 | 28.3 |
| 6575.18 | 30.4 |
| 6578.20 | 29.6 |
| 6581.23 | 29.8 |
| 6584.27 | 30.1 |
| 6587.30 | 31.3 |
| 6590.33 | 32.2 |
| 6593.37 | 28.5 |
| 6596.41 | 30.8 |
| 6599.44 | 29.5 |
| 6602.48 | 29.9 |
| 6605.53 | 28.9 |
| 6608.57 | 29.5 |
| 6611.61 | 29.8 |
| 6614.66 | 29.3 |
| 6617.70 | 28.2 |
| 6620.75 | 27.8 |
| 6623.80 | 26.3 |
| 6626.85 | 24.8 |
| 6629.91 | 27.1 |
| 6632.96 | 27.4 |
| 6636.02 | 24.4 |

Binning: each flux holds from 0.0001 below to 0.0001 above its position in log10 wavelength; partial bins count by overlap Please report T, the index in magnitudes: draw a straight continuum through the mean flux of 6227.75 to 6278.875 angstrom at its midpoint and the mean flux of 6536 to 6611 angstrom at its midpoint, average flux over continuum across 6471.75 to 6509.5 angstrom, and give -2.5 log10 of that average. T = -0.12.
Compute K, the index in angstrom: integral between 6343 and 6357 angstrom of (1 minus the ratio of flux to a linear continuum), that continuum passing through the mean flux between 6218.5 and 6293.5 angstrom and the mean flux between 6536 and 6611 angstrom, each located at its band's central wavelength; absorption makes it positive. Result -3.89 angstrom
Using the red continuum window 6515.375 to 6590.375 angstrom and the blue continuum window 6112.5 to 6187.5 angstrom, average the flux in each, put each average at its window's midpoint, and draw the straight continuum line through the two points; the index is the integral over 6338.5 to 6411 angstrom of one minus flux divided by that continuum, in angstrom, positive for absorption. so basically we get 8.4 angstrom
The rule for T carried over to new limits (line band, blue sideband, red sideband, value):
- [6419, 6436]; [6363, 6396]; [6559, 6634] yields -0.120 mag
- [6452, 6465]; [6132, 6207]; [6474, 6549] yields 0.047 mag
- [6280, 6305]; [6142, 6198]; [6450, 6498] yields 0.225 mag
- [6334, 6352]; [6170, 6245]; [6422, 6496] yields -0.153 mag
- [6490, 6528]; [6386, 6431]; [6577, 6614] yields -0.124 mag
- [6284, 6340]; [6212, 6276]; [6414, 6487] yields -0.122 mag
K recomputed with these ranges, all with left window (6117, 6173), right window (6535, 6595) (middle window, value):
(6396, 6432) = 1.89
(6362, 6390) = 4.74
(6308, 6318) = 1.71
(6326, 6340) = 1.30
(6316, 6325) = 1.22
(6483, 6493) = 0.28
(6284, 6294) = 2.97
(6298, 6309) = 2.33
